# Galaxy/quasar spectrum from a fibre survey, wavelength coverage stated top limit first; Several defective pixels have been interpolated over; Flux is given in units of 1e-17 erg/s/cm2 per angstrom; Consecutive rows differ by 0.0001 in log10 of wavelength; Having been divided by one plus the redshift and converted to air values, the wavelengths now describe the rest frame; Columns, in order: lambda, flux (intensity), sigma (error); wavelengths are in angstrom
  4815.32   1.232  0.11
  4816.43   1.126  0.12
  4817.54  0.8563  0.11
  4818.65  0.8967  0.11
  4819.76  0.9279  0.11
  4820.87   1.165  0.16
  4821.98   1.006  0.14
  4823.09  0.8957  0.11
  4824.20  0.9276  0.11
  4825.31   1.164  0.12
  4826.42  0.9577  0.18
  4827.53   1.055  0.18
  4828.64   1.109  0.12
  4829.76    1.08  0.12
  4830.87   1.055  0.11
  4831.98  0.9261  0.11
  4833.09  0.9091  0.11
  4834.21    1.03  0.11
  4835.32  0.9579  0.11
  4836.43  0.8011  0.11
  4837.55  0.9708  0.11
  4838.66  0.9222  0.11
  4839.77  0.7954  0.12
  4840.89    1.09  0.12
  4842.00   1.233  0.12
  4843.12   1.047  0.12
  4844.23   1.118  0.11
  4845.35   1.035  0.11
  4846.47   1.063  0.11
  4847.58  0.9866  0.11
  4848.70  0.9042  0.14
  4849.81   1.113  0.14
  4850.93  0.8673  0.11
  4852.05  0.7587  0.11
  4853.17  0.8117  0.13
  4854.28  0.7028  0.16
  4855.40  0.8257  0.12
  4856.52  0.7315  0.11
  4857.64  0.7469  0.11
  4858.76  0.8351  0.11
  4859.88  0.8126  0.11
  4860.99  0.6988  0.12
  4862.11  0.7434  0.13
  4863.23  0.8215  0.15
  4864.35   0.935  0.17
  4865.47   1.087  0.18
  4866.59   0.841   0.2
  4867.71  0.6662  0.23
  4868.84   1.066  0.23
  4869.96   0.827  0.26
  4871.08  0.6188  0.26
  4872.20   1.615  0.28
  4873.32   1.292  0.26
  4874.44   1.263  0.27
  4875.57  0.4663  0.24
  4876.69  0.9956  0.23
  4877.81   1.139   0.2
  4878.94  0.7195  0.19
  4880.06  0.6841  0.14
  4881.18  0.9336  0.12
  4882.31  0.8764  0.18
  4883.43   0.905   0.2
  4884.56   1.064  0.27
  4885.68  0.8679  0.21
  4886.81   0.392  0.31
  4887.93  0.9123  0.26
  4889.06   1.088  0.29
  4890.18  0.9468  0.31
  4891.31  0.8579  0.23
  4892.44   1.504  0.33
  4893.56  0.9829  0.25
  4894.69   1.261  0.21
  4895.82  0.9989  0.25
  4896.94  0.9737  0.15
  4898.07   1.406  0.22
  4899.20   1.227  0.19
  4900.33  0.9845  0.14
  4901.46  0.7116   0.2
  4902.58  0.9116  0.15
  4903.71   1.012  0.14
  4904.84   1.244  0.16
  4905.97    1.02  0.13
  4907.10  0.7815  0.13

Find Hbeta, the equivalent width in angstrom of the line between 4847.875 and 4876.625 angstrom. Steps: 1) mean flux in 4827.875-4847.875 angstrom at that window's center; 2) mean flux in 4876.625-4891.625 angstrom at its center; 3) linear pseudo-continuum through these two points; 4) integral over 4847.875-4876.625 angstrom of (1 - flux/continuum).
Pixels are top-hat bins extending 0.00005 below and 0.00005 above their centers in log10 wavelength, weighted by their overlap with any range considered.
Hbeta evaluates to 1.7 angstrom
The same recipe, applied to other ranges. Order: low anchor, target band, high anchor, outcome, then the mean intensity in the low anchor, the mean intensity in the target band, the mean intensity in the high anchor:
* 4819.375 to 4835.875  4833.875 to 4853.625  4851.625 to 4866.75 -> -1.39 angstrom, 1.01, 0.973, 0.811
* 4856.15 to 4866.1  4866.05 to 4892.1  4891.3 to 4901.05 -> 1.64 angstrom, 0.826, 0.919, 1.14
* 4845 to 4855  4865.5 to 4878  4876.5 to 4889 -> -1.40 angstrom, 0.912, 0.981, 0.868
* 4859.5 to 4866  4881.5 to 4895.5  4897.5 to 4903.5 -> 0.20 angstrom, 0.851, 0.971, 1.05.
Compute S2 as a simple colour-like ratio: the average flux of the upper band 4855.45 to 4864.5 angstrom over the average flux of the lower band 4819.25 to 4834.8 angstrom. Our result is 0.77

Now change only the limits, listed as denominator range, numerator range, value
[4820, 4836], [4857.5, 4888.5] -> 0.88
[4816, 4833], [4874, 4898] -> 0.95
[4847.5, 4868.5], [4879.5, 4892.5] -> 1.07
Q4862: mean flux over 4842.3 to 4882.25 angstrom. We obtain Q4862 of 0.909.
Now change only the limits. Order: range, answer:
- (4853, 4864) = 0.775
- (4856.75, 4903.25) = 0.942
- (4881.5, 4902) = 0.997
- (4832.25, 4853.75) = 0.968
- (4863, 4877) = 0.964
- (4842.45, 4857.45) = 0.918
